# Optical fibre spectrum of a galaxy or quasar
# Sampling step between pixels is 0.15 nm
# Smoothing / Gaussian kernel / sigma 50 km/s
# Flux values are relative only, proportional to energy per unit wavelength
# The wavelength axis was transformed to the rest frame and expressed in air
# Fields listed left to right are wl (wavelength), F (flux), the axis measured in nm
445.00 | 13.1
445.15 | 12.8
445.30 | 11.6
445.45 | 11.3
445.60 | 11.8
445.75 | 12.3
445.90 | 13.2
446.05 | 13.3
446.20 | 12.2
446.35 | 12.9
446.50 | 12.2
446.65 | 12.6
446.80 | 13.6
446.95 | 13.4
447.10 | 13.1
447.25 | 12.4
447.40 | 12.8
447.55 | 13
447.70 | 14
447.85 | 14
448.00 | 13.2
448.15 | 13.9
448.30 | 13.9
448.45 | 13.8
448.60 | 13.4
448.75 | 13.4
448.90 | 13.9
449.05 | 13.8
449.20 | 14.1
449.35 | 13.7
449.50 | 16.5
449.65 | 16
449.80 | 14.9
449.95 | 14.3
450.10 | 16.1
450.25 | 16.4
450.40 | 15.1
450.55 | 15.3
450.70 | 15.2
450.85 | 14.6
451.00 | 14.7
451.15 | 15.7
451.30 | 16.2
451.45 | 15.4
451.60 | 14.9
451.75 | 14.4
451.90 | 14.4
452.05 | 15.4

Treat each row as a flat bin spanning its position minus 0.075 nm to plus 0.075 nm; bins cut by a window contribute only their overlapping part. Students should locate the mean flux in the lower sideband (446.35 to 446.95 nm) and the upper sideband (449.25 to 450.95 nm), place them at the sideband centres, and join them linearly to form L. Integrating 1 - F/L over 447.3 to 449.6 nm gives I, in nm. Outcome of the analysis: 0.05 nm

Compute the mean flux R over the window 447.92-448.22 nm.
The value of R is 13.6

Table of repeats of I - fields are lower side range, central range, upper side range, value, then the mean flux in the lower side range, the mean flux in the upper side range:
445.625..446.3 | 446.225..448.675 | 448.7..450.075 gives 0.049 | 12.7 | 14.6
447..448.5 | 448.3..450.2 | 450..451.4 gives -0.005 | 13.4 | 15.5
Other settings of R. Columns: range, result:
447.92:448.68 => 13.6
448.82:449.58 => 14.4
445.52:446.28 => 12.6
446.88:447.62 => 12.9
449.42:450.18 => 15.6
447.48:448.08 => 13.6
